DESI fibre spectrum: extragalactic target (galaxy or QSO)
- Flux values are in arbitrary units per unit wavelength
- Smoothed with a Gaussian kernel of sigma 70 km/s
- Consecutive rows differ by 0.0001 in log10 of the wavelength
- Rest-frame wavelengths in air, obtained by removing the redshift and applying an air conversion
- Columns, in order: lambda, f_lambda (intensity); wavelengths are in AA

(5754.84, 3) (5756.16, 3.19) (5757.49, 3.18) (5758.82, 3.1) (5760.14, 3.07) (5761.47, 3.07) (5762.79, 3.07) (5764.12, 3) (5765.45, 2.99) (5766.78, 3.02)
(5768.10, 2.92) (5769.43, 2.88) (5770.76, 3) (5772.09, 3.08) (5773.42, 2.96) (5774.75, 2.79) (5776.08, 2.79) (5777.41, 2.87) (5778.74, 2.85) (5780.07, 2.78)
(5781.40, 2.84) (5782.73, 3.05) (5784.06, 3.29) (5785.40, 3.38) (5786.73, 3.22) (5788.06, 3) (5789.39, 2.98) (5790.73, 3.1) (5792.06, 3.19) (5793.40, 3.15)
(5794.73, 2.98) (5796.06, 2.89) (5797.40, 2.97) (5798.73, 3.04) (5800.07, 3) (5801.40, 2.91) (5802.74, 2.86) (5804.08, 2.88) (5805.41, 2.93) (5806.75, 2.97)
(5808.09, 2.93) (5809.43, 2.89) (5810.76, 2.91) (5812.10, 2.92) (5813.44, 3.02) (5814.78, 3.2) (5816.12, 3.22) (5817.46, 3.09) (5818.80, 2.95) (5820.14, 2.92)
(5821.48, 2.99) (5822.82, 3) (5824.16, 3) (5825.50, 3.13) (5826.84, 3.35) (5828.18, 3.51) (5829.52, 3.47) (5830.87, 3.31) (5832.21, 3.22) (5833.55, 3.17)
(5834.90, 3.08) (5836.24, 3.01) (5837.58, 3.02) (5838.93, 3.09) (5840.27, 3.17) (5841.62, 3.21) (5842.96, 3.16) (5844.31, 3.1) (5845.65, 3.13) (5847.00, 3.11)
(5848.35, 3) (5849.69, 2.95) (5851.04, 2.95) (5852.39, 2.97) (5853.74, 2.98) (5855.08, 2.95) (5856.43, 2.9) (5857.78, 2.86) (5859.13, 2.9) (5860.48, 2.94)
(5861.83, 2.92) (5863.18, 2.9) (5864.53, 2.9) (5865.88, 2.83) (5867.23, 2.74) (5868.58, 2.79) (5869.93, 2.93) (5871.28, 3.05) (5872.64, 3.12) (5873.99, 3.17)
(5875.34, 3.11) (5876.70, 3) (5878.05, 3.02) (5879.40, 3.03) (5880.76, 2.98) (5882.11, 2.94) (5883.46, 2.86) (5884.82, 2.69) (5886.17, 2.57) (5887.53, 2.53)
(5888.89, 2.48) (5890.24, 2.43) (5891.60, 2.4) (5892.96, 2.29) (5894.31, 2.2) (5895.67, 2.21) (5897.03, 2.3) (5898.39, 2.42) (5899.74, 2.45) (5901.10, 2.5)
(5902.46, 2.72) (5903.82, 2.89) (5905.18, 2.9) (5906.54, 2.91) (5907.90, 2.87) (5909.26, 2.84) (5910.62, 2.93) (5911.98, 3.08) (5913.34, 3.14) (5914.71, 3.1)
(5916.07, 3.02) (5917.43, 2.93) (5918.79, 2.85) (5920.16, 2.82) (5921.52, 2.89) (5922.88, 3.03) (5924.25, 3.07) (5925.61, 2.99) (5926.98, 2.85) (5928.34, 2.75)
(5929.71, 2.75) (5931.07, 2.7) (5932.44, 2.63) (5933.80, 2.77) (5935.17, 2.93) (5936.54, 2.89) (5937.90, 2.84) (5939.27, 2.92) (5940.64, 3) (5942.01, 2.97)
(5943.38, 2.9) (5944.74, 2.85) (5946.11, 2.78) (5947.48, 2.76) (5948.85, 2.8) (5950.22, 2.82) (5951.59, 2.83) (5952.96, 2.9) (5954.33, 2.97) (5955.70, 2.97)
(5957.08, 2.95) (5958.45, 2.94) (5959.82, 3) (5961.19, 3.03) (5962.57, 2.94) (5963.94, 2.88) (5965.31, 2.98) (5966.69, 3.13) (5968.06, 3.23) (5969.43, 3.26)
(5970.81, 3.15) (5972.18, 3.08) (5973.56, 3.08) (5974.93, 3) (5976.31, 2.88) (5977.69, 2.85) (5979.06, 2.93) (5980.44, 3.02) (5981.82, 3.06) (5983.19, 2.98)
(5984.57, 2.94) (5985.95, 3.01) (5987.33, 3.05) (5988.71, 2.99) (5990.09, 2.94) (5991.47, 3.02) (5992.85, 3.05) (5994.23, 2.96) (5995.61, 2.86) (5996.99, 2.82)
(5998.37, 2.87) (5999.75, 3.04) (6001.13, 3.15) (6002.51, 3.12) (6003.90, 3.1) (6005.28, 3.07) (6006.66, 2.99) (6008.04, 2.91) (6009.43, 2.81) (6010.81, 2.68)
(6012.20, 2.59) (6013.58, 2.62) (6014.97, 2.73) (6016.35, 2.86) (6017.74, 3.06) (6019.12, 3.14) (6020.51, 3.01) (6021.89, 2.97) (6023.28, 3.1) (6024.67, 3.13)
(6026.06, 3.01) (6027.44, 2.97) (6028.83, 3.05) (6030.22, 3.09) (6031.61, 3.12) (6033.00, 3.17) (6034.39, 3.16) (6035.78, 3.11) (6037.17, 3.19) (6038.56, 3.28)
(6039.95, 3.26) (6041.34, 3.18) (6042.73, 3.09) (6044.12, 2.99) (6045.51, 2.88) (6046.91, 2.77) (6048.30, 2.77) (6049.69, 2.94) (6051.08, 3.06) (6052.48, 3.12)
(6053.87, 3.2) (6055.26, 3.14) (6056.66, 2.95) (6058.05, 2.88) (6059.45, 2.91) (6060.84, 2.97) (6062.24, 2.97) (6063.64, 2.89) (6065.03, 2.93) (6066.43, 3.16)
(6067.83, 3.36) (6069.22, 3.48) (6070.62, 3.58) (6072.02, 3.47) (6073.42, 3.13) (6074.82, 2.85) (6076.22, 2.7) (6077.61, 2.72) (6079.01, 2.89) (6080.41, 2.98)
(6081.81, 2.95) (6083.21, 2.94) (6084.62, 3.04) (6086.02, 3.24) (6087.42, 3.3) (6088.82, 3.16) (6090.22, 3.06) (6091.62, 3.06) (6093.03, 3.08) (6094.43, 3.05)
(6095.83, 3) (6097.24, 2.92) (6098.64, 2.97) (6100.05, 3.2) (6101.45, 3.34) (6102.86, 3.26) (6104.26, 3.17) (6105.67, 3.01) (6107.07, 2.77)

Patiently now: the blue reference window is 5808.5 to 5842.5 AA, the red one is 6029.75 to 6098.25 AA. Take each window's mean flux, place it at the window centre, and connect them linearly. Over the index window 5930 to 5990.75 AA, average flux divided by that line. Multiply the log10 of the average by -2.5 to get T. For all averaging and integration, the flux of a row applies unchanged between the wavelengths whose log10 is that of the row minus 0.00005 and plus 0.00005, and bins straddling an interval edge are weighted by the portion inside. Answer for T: 0.051 mag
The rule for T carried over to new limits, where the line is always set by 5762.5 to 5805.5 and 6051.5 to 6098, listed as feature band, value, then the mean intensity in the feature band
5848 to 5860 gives 0.025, 2.94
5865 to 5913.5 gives 0.098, 2.76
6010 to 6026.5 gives 0.052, 2.91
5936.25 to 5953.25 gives 0.061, 2.87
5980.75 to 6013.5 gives 0.033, 2.95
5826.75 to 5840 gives -0.075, 3.22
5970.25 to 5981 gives 0.015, 3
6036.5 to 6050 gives 0.006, 3.04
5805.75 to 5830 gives -0.028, 3.08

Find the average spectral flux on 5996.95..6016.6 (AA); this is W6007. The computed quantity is 2.89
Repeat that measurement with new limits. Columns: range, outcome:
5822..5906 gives 2.9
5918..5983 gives 2.93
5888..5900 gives 2.35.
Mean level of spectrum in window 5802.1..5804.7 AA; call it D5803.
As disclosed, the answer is 2.87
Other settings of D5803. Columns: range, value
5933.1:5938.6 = 2.86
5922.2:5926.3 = 3.03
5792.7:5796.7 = 3.01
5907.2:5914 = 2.97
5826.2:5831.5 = 3.41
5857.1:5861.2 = 2.9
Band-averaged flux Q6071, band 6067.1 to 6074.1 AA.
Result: 3.4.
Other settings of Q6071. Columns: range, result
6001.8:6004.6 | 3.11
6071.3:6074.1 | 3.3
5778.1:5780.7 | 2.82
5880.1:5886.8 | 2.81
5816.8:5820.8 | 2.99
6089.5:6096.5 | 3.05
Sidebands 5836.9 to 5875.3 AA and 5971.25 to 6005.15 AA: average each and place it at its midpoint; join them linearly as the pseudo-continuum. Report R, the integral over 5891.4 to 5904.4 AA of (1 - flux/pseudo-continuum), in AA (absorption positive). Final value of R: 2.4 AA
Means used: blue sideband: 2.99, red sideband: 2.99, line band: 2.44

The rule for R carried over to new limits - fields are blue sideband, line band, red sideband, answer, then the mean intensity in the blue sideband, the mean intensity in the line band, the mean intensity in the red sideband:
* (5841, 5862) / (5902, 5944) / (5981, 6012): 1.2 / 3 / 2.9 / 2.97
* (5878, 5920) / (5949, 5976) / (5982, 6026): -1.3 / 2.72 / 3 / 2.96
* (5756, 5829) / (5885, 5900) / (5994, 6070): 3.1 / 3.02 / 2.4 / 3.01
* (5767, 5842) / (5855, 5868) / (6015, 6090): 0.7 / 3.04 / 2.88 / 3.06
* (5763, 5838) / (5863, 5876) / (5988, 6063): 0.3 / 3.03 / 2.96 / 3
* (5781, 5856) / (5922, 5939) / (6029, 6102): 1.2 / 3.07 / 2.85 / 3.07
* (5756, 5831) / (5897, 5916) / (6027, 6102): 1.5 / 3.03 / 2.81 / 3.07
